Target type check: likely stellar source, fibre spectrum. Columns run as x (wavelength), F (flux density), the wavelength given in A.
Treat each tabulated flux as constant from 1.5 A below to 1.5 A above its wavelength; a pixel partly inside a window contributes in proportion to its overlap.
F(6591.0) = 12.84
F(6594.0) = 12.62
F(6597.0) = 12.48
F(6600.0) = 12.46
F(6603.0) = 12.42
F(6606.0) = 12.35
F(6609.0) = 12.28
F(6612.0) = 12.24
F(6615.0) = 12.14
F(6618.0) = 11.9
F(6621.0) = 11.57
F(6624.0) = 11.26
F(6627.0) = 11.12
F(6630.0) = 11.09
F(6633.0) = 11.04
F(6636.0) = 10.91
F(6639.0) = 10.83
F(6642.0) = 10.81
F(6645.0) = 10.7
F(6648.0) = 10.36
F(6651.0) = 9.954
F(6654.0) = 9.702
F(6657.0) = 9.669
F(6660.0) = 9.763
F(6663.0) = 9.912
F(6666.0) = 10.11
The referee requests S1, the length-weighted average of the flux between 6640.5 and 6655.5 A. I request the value 10.3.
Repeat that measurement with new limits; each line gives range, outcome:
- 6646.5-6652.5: 10.2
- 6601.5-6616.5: 12.3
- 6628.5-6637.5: 11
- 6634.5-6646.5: 10.8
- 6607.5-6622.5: 12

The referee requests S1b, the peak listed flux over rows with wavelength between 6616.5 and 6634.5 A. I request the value 11.9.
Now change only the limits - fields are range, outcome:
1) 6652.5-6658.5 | 9.702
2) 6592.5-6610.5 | 12.62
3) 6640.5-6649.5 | 10.81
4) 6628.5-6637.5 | 11.09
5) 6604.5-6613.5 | 12.35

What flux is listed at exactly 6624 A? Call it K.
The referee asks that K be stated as 11.26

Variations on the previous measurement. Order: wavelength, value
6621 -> 11.57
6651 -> 9.954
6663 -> 9.912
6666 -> 10.11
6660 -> 9.763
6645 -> 10.7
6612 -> 12.24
